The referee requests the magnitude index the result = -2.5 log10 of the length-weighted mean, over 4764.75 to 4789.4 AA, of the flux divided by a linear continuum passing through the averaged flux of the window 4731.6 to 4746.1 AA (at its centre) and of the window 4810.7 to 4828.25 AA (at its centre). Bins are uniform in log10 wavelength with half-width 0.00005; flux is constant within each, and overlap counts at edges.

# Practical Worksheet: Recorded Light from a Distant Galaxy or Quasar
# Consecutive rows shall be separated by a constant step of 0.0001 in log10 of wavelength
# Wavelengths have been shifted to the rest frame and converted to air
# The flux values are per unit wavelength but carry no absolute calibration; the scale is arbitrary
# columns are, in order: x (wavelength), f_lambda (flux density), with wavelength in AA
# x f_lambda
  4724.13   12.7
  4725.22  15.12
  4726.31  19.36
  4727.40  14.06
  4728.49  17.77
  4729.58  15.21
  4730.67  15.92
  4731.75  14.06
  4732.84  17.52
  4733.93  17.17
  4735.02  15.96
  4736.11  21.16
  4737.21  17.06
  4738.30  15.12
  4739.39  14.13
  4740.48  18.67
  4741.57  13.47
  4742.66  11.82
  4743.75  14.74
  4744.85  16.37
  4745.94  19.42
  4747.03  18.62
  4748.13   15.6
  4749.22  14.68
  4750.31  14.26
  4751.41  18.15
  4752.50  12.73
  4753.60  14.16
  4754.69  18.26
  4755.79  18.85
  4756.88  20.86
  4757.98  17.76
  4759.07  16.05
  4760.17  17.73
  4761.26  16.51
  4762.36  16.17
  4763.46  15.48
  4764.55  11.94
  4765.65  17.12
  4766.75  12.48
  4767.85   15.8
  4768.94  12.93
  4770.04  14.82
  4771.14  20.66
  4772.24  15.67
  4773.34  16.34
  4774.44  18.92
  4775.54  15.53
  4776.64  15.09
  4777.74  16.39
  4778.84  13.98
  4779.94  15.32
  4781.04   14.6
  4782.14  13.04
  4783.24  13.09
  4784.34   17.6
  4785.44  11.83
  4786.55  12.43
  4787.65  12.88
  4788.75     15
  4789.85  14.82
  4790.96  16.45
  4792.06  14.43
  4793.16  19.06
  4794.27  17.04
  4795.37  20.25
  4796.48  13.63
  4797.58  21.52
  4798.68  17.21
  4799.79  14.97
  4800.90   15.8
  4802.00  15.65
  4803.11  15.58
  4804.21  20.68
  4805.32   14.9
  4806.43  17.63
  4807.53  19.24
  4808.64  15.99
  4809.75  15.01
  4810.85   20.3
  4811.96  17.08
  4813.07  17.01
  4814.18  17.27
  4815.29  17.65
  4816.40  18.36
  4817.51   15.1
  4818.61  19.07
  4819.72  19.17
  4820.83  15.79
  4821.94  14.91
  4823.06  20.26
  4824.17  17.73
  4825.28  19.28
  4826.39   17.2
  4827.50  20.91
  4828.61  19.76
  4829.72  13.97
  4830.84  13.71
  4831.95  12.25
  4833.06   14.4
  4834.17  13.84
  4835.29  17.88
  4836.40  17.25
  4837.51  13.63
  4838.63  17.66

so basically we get 0.133 mag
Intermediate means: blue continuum 16.2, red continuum 17.9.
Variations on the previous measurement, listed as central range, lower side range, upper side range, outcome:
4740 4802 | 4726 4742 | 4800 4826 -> 0.06 mag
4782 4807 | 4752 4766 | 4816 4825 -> 0.08 mag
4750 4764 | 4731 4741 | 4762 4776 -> -0.04 mag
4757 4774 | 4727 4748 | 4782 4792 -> -0.06 mag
